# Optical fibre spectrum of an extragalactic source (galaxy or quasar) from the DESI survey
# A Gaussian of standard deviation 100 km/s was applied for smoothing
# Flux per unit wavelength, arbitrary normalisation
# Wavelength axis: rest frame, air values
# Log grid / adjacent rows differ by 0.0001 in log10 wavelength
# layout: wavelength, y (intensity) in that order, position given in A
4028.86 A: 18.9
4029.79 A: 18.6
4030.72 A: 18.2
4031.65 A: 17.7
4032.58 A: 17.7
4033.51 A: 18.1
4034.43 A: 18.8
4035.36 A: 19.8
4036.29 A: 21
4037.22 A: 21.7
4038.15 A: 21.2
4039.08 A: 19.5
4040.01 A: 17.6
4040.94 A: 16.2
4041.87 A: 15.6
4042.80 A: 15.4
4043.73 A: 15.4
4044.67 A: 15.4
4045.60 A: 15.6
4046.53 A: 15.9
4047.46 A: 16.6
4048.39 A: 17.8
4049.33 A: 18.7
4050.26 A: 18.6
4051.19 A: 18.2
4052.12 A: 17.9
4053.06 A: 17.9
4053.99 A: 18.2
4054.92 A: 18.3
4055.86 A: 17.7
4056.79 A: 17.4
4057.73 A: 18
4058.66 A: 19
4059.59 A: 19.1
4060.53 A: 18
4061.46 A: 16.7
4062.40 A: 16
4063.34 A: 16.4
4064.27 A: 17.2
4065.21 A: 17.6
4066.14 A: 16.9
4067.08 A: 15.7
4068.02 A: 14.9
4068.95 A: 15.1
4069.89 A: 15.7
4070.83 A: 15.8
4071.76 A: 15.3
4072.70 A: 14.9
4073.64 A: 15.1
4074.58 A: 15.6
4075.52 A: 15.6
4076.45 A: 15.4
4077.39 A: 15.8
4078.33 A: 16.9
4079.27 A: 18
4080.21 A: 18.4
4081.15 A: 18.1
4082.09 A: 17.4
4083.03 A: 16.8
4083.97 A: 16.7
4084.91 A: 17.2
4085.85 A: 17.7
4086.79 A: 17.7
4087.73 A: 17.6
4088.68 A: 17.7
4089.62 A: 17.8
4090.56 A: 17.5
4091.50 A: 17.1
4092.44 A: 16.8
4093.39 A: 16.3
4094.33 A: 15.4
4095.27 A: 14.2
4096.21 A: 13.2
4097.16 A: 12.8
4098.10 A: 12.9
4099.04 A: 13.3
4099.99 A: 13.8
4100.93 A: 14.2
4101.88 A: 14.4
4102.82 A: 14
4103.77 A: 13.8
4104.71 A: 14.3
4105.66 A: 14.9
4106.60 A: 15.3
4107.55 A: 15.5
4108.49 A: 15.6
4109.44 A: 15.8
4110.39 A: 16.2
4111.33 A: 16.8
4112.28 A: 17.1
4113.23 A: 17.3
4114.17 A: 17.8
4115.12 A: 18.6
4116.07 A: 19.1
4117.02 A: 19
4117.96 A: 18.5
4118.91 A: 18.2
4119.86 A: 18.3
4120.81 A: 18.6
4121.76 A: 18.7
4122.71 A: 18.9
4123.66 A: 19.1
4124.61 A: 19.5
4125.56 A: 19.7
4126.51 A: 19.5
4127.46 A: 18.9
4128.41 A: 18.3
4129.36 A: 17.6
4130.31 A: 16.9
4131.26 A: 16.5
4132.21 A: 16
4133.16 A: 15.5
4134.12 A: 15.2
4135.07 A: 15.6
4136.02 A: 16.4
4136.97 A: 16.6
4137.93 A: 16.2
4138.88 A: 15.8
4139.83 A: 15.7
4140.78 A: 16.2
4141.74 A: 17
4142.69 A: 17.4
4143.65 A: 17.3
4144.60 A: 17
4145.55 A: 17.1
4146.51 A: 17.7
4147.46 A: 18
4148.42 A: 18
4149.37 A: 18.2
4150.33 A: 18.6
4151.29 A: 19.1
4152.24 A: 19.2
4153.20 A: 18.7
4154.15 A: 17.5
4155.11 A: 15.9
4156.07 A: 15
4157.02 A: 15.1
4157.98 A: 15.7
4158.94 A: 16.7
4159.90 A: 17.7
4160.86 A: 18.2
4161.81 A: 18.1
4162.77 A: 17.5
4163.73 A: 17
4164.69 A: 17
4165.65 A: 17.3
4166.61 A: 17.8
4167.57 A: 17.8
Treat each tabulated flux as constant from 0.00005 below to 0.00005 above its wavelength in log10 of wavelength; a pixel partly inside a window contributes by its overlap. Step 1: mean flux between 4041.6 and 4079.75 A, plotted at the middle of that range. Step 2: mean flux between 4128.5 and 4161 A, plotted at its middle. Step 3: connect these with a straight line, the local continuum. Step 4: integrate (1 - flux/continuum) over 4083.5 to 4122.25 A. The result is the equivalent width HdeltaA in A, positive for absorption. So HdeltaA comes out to 1.2 A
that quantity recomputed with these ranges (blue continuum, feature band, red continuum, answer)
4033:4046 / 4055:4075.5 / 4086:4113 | 0.4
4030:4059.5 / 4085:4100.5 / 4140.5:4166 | 1.7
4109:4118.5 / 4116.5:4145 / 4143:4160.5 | 0.1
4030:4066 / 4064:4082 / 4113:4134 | 1.7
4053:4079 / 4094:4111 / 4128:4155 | 2.5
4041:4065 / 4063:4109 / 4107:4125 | 4.4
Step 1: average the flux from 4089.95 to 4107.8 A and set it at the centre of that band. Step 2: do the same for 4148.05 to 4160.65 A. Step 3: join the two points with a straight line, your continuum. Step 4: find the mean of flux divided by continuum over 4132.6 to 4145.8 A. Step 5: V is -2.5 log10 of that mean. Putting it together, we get 0.02 mag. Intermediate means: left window 14.7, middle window 16.3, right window 17.3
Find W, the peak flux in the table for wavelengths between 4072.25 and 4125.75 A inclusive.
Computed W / 19.7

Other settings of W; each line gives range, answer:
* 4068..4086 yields 18.4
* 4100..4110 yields 15.8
